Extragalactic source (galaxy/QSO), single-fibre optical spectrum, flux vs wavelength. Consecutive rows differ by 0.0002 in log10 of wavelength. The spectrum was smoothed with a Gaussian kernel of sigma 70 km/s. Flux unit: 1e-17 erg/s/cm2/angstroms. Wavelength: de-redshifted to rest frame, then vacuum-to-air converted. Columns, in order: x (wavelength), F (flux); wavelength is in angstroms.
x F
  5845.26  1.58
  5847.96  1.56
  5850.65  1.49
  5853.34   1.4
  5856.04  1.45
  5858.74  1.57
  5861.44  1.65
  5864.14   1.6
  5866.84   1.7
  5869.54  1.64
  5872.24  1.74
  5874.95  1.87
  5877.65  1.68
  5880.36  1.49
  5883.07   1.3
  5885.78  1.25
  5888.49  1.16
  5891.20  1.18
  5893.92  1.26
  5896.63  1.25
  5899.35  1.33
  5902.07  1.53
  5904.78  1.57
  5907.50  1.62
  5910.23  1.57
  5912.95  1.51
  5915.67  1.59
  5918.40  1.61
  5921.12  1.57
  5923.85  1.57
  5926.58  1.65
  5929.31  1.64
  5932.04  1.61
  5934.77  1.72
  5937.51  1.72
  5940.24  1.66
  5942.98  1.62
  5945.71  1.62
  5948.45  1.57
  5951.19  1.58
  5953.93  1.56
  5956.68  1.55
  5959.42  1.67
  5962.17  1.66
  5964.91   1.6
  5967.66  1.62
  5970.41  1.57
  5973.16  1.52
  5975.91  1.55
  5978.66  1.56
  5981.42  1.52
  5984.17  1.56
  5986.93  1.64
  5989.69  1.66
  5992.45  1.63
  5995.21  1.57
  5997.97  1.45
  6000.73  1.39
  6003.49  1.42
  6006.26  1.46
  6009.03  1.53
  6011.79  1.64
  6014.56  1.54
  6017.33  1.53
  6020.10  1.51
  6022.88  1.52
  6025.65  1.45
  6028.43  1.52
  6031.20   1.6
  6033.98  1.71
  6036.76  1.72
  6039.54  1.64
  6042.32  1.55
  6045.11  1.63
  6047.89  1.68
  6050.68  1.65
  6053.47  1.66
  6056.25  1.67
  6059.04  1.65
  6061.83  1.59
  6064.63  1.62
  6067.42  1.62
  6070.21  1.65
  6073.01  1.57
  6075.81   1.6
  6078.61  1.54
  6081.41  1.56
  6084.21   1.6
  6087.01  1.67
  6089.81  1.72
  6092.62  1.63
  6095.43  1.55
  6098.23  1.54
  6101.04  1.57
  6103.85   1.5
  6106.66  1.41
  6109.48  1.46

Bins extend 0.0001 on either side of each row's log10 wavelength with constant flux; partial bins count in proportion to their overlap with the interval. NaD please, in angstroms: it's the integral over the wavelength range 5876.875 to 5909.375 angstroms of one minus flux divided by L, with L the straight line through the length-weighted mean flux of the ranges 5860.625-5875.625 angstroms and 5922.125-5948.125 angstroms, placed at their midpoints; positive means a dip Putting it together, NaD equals 5.7 angstroms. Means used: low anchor 1.69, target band 1.38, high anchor 1.64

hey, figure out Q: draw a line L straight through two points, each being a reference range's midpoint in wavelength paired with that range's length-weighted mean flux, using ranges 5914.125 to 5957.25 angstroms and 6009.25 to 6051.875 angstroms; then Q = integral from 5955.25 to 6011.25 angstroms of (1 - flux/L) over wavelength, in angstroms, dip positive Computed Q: 1.6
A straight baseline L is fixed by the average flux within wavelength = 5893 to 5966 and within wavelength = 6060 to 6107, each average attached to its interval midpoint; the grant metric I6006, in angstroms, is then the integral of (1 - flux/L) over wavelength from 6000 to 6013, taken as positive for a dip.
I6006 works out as 0.74 angstroms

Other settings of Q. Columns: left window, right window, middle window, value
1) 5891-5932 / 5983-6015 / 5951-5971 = -1.0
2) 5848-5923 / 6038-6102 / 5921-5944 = -1.7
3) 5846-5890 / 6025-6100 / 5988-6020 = 1.2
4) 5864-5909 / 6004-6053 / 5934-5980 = -2.4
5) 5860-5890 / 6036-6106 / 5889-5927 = 2.1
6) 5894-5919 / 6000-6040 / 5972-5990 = -0.5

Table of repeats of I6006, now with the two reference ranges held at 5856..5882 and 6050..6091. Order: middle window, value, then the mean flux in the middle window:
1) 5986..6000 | 0.45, 1.58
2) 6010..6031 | 1.23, 1.53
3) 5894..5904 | 1.67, 1.37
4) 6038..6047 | 0.08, 1.61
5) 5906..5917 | 0.46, 1.57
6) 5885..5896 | 2.88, 1.21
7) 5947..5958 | 0.48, 1.56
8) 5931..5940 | -0.25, 1.68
